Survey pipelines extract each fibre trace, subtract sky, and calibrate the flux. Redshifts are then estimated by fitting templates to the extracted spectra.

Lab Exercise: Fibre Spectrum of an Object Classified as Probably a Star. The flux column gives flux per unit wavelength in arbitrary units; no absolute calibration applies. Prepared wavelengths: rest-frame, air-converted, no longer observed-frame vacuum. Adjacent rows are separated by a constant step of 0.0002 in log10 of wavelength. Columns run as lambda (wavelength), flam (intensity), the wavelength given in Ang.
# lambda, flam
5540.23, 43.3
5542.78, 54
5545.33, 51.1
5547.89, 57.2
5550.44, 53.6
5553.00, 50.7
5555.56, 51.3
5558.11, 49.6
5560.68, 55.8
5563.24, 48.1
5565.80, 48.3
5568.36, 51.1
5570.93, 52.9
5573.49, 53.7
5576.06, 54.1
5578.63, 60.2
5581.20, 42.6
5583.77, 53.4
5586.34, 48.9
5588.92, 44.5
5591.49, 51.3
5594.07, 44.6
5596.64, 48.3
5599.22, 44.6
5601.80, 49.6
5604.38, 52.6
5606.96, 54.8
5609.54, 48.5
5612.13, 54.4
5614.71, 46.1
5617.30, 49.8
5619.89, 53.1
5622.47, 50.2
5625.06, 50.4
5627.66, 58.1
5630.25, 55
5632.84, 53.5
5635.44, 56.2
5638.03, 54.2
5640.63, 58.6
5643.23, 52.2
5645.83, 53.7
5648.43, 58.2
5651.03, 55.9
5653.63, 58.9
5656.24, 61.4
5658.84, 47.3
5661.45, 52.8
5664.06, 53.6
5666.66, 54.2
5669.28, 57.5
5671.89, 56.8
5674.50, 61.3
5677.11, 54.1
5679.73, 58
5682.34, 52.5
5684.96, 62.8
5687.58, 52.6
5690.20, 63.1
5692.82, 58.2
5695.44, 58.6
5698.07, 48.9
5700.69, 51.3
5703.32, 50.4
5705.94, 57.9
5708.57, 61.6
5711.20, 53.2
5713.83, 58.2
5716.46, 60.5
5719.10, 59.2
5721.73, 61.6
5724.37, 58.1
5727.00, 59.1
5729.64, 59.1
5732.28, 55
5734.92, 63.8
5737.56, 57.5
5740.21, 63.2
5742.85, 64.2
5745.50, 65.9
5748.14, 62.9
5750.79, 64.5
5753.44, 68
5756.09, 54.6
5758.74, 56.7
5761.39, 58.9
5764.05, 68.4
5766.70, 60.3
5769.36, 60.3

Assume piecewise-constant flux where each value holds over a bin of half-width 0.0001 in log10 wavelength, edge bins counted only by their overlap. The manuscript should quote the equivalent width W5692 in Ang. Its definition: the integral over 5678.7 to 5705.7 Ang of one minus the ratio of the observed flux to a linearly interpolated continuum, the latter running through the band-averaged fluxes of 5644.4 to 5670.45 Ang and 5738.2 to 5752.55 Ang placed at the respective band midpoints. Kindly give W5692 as 1.37 Ang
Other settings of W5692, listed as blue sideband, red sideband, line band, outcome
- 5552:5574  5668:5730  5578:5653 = 2.4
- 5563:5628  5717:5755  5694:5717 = 1.4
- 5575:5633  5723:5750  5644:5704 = 0.4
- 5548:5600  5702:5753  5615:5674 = 0.3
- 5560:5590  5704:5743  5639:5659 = -0.4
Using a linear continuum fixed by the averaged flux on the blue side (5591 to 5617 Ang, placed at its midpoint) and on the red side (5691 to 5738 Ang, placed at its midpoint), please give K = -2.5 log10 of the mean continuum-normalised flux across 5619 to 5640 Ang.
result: -0.06 mag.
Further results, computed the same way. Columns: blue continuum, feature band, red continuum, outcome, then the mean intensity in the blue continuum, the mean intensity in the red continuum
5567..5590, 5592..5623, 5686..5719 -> 0.06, 51.3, 56.4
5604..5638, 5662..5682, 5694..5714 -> -0.04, 52.6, 54.9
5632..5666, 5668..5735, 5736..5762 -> 0.02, 55.1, 61.7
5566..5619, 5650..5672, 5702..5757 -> 0.00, 50.3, 60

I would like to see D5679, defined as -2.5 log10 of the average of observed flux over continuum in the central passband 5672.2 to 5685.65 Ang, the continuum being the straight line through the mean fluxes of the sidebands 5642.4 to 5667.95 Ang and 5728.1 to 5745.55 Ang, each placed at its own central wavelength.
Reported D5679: -0.02 mag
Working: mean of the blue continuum 54.9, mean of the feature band 57.5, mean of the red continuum 60.8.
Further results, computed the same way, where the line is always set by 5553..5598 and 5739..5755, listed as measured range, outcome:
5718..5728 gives 0.055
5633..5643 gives 0.002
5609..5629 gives 0.055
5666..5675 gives 0.020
